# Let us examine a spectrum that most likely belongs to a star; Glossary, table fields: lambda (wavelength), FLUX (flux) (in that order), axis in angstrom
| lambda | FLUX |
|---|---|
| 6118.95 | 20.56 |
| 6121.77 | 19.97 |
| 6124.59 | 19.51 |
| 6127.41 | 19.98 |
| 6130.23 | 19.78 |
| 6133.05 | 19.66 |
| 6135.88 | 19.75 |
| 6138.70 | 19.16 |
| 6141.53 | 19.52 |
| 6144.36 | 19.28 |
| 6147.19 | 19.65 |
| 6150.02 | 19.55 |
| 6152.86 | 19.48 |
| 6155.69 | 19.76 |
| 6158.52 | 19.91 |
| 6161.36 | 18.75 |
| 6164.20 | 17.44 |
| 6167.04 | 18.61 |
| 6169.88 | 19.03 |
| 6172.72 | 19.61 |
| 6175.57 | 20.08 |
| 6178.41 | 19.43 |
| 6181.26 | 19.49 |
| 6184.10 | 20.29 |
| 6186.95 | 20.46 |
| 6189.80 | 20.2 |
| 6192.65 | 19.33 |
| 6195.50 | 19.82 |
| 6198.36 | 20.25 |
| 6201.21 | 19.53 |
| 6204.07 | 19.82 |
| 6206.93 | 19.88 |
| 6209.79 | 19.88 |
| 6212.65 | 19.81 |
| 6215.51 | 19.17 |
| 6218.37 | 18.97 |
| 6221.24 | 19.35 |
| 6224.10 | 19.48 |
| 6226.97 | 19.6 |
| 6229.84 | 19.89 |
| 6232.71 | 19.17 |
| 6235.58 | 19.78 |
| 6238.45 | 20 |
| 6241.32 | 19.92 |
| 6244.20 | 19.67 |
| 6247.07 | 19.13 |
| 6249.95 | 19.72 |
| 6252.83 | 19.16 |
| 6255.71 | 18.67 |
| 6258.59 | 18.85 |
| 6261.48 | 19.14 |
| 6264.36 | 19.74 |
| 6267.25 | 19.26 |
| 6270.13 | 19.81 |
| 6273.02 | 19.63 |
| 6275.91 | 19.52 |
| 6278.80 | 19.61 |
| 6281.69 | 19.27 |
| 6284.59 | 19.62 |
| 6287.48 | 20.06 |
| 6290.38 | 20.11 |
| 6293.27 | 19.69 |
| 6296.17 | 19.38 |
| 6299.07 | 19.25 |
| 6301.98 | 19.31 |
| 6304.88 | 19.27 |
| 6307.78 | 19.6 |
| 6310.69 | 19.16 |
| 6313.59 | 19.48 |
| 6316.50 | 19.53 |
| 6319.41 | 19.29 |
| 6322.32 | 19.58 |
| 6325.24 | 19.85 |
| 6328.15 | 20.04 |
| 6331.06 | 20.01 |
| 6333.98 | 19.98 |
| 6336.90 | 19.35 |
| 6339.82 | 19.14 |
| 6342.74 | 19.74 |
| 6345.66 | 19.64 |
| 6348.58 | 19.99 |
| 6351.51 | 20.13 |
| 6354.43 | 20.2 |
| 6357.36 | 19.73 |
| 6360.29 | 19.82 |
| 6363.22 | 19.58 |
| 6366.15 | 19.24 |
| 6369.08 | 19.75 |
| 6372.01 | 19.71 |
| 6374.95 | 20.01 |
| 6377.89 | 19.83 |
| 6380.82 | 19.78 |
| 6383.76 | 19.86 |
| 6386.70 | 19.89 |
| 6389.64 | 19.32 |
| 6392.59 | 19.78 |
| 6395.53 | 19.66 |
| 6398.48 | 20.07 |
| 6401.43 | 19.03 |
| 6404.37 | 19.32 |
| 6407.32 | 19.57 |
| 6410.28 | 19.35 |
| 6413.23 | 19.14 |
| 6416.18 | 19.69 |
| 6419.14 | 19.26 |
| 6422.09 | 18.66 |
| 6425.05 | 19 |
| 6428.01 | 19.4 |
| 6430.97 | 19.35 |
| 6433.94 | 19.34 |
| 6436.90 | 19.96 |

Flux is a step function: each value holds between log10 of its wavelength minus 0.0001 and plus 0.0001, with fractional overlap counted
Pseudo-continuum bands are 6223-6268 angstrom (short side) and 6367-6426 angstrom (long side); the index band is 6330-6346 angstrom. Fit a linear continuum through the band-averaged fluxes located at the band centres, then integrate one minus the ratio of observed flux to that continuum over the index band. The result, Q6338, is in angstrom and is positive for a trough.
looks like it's -0.1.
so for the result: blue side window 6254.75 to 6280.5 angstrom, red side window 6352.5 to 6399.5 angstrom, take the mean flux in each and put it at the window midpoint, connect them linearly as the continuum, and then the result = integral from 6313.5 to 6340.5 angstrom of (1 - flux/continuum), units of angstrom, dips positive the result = -0.1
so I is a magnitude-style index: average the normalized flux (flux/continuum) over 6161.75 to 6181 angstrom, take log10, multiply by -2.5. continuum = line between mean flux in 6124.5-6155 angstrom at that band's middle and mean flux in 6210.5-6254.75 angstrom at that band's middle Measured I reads 0.029 mag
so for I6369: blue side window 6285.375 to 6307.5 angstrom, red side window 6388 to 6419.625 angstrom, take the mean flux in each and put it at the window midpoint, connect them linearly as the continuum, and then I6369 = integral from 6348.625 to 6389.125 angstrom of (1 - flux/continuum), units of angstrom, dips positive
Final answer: -0.6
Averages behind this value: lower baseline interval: 19.6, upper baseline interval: 19.5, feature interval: 19.8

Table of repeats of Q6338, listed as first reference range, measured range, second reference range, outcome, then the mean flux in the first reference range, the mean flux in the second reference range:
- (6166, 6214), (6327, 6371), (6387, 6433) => -0.6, 19.7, 19.4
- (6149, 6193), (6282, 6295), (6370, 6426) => -0.2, 19.5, 19.5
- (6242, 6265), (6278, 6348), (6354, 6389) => -0.3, 19.3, 19.8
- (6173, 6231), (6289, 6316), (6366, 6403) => 0.3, 19.7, 19.7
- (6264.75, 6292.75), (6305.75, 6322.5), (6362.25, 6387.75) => 0.2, 19.7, 19.7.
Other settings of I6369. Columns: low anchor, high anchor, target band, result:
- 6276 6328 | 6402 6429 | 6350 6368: -0.4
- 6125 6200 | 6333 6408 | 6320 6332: -0.1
